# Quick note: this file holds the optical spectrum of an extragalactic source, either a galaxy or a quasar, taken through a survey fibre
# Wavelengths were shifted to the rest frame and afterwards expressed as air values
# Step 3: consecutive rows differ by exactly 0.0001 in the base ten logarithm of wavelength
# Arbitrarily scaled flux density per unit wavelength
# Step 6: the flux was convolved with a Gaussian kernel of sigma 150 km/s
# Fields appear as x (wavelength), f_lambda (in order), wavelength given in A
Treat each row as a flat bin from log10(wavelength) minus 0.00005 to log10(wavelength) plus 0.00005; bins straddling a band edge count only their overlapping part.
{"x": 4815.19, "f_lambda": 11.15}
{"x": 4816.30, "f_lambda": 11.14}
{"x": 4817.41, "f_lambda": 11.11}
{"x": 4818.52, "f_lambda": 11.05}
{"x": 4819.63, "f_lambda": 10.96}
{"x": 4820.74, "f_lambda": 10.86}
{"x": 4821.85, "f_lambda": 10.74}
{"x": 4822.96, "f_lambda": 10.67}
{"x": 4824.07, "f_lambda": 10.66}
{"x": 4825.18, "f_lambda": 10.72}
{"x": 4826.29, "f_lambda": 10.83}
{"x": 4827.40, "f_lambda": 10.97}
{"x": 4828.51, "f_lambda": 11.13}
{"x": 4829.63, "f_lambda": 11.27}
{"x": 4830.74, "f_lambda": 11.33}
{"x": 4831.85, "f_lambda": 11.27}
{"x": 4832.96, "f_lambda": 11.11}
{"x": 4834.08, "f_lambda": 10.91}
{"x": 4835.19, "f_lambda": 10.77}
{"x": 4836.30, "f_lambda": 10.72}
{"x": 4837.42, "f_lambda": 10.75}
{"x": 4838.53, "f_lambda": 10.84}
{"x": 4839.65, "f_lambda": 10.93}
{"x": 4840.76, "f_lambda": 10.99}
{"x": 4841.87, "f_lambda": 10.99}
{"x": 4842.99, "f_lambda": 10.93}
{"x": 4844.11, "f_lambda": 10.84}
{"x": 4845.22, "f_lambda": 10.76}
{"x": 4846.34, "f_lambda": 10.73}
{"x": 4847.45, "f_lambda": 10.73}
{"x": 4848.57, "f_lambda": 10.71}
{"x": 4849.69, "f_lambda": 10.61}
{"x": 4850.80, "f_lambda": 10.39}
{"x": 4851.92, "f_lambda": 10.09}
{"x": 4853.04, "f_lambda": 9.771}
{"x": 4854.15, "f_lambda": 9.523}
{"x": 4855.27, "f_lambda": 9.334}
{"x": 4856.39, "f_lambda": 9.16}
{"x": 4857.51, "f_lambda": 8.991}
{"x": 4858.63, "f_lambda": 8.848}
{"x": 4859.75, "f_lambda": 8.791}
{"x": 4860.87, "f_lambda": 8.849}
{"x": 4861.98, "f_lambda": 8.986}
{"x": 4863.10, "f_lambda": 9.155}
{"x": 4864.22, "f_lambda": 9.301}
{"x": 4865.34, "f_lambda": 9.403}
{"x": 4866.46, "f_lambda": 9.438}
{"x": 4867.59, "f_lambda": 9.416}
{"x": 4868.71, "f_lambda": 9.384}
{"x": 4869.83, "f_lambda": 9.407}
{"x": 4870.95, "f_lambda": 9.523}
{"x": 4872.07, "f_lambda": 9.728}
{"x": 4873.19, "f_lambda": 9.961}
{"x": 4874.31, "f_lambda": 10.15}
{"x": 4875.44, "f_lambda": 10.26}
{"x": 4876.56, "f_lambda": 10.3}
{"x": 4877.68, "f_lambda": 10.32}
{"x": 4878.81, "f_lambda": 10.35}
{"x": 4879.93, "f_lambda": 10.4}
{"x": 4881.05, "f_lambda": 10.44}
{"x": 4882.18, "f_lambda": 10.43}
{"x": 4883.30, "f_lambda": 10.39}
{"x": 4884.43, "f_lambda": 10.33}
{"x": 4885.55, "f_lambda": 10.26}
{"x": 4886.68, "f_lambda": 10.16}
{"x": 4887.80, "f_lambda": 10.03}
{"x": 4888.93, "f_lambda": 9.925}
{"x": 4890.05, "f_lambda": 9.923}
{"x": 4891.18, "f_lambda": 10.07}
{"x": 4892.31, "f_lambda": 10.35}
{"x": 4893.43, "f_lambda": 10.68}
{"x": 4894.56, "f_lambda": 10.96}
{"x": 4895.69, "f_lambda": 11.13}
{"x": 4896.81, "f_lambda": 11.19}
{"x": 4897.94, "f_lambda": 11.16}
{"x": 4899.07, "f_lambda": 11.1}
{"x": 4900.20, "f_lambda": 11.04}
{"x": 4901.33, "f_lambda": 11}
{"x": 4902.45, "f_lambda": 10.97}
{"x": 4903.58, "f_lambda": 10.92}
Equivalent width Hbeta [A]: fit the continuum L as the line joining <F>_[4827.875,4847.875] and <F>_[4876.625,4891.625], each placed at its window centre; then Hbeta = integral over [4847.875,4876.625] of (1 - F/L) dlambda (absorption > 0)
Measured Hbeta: 2.67 A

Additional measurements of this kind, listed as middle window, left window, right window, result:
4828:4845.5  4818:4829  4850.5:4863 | -1.25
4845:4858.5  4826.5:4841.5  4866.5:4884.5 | 0.73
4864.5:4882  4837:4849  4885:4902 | 1.30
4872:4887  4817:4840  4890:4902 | 0.80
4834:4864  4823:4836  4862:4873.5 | 0.23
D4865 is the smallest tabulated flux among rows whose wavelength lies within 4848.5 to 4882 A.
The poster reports 8.791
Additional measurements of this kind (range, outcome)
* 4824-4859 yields 8.848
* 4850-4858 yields 8.991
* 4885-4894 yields 9.923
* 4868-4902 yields 9.384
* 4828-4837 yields 10.72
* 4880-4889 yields 9.925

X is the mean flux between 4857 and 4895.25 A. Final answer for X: 9.86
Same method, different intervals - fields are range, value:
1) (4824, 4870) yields 10.2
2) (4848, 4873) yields 9.5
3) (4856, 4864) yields 8.98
